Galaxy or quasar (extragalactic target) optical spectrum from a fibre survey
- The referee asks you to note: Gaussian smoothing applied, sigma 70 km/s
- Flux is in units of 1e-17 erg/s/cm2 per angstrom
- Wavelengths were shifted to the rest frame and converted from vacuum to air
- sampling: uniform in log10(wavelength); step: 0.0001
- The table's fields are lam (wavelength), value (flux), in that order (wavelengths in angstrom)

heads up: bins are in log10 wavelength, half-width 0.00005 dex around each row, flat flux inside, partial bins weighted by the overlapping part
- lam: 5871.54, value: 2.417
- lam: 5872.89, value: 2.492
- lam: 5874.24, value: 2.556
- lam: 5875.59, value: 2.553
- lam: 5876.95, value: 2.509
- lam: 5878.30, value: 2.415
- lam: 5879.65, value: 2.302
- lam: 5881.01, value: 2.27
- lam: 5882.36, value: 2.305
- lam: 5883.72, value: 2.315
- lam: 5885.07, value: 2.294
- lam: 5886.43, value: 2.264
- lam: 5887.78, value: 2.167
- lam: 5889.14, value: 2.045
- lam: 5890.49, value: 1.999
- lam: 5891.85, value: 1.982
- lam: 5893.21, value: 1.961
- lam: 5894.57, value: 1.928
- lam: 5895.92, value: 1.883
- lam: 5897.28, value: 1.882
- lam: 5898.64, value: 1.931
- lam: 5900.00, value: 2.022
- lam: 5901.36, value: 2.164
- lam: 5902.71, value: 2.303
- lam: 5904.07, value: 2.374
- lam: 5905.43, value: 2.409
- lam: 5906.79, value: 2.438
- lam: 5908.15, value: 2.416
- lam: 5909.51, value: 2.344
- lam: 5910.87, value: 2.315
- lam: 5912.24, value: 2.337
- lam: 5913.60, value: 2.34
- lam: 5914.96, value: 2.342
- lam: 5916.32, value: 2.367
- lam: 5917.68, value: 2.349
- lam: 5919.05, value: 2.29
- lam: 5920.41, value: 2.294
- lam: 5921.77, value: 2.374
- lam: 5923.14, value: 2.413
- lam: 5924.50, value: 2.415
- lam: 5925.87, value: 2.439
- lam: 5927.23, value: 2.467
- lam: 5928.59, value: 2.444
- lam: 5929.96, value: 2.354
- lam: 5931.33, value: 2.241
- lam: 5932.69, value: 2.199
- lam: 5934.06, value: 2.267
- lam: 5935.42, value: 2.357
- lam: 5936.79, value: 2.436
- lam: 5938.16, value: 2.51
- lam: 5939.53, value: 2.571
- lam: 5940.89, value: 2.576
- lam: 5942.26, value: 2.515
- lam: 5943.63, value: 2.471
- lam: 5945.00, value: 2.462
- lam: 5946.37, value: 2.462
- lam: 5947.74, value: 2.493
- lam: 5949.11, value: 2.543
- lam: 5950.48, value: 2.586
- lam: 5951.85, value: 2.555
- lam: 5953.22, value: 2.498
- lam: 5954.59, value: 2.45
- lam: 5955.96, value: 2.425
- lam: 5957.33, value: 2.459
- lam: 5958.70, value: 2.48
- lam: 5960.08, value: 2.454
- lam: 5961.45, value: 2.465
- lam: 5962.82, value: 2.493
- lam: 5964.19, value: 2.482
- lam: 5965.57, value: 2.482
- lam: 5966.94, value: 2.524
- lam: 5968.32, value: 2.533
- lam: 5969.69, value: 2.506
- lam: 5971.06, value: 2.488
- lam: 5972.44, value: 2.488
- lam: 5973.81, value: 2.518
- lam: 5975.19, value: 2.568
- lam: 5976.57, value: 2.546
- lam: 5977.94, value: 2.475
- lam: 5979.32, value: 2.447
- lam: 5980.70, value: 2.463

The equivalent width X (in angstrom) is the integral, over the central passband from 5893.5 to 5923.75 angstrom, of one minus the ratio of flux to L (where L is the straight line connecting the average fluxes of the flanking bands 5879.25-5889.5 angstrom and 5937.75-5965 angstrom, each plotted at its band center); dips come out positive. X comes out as 1.2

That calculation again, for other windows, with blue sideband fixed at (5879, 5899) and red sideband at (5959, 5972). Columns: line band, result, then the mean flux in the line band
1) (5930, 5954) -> -0.8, 2.45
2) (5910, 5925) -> -0.7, 2.35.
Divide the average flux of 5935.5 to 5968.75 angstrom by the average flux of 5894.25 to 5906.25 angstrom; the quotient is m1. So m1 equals 1.18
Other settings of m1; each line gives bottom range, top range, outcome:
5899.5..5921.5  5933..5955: 1.07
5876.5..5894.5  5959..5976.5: 1.13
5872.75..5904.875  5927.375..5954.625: 1.11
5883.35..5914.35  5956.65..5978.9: 1.15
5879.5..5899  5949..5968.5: 1.19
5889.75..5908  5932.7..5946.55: 1.16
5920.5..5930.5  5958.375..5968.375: 1.03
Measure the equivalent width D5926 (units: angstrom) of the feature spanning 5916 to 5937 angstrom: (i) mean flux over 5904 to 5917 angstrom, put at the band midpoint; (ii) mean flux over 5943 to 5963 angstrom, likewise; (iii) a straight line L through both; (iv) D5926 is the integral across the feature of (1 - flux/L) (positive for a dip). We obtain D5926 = 0.5 angstrom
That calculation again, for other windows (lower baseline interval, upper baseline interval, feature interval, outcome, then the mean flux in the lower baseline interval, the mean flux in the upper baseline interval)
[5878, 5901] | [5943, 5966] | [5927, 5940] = -0.1 angstrom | 2.11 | 2.49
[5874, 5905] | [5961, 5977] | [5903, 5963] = -1.4 angstrom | 2.19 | 2.51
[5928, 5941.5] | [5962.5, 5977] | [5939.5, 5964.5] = -0.4 angstrom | 2.39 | 2.51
